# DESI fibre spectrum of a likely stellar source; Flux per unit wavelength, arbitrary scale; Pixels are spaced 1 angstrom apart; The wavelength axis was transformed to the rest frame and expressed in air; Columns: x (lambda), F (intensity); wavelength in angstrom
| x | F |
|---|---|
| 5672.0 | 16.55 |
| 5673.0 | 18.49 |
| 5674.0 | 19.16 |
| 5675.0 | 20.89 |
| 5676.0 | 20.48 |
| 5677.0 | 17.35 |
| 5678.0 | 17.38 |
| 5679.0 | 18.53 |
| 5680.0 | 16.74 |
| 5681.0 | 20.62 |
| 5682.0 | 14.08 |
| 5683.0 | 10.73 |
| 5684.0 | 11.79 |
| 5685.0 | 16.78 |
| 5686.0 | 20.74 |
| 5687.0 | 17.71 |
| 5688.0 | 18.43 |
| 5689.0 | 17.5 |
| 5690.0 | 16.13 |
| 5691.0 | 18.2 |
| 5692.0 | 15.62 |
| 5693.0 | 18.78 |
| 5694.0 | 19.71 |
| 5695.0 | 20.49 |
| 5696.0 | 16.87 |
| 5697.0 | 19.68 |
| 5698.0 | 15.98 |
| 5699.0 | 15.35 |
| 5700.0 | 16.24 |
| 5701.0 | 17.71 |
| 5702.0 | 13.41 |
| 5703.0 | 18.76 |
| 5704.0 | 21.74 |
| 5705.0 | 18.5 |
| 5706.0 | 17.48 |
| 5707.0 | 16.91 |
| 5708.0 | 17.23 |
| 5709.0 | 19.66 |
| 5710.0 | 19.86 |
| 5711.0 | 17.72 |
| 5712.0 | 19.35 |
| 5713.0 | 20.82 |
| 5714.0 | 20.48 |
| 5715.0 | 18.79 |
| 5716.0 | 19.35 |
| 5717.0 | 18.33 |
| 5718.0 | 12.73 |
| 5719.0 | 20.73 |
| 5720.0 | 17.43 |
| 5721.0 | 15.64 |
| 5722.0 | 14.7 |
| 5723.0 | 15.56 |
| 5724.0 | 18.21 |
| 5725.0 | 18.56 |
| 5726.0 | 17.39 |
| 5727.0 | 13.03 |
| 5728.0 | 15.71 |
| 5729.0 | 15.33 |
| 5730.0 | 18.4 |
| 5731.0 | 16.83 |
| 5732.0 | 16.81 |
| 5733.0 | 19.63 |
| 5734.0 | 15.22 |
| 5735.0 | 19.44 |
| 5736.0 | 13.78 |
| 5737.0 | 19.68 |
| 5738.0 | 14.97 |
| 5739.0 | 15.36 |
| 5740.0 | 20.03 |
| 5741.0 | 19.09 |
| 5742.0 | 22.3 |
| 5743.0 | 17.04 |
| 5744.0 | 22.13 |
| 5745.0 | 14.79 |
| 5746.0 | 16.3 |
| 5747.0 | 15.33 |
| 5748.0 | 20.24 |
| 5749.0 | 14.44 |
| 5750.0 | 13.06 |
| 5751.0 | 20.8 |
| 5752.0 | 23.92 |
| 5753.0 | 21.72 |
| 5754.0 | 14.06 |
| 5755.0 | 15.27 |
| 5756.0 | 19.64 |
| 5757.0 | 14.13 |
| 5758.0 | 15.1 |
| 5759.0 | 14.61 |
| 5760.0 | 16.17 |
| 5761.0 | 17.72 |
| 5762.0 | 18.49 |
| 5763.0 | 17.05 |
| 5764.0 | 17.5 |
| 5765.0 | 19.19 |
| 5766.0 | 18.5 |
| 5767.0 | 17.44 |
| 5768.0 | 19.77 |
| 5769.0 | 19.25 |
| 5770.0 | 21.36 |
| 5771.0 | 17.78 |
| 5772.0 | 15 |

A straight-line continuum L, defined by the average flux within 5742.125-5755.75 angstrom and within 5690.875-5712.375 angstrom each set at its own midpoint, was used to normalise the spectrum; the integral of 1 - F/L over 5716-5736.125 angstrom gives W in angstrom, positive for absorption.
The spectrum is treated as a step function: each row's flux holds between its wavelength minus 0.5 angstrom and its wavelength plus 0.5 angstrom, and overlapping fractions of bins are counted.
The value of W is 1.2 angstrom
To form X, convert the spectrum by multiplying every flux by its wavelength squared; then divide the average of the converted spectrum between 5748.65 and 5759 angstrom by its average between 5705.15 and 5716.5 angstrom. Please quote 0.92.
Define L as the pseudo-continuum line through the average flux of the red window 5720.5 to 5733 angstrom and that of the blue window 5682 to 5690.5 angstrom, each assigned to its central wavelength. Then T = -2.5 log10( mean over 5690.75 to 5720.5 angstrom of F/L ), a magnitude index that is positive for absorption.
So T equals -0.117 mag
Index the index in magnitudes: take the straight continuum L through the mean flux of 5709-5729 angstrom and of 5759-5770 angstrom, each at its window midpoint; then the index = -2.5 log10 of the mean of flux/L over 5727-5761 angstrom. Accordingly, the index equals 0.04 mag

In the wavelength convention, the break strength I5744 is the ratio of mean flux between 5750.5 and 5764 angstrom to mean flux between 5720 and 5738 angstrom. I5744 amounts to 1.05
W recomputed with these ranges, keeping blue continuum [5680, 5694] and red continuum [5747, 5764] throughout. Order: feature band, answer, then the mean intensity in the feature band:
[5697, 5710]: -0.5 angstrom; 17.6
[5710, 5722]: -0.9 angstrom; 18.2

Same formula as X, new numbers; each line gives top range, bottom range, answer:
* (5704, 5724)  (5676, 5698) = 1.05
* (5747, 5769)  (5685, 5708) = 1.01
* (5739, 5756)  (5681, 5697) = 1.08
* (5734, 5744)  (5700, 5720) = 0.99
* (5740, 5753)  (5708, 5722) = 1.02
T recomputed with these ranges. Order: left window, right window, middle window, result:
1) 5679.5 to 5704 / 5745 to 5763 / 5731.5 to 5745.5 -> -0.051 mag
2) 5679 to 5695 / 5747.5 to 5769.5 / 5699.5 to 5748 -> -0.016 mag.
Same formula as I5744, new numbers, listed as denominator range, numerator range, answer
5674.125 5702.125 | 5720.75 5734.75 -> 0.95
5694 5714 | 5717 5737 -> 0.92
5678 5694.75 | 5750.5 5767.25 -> 1.04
